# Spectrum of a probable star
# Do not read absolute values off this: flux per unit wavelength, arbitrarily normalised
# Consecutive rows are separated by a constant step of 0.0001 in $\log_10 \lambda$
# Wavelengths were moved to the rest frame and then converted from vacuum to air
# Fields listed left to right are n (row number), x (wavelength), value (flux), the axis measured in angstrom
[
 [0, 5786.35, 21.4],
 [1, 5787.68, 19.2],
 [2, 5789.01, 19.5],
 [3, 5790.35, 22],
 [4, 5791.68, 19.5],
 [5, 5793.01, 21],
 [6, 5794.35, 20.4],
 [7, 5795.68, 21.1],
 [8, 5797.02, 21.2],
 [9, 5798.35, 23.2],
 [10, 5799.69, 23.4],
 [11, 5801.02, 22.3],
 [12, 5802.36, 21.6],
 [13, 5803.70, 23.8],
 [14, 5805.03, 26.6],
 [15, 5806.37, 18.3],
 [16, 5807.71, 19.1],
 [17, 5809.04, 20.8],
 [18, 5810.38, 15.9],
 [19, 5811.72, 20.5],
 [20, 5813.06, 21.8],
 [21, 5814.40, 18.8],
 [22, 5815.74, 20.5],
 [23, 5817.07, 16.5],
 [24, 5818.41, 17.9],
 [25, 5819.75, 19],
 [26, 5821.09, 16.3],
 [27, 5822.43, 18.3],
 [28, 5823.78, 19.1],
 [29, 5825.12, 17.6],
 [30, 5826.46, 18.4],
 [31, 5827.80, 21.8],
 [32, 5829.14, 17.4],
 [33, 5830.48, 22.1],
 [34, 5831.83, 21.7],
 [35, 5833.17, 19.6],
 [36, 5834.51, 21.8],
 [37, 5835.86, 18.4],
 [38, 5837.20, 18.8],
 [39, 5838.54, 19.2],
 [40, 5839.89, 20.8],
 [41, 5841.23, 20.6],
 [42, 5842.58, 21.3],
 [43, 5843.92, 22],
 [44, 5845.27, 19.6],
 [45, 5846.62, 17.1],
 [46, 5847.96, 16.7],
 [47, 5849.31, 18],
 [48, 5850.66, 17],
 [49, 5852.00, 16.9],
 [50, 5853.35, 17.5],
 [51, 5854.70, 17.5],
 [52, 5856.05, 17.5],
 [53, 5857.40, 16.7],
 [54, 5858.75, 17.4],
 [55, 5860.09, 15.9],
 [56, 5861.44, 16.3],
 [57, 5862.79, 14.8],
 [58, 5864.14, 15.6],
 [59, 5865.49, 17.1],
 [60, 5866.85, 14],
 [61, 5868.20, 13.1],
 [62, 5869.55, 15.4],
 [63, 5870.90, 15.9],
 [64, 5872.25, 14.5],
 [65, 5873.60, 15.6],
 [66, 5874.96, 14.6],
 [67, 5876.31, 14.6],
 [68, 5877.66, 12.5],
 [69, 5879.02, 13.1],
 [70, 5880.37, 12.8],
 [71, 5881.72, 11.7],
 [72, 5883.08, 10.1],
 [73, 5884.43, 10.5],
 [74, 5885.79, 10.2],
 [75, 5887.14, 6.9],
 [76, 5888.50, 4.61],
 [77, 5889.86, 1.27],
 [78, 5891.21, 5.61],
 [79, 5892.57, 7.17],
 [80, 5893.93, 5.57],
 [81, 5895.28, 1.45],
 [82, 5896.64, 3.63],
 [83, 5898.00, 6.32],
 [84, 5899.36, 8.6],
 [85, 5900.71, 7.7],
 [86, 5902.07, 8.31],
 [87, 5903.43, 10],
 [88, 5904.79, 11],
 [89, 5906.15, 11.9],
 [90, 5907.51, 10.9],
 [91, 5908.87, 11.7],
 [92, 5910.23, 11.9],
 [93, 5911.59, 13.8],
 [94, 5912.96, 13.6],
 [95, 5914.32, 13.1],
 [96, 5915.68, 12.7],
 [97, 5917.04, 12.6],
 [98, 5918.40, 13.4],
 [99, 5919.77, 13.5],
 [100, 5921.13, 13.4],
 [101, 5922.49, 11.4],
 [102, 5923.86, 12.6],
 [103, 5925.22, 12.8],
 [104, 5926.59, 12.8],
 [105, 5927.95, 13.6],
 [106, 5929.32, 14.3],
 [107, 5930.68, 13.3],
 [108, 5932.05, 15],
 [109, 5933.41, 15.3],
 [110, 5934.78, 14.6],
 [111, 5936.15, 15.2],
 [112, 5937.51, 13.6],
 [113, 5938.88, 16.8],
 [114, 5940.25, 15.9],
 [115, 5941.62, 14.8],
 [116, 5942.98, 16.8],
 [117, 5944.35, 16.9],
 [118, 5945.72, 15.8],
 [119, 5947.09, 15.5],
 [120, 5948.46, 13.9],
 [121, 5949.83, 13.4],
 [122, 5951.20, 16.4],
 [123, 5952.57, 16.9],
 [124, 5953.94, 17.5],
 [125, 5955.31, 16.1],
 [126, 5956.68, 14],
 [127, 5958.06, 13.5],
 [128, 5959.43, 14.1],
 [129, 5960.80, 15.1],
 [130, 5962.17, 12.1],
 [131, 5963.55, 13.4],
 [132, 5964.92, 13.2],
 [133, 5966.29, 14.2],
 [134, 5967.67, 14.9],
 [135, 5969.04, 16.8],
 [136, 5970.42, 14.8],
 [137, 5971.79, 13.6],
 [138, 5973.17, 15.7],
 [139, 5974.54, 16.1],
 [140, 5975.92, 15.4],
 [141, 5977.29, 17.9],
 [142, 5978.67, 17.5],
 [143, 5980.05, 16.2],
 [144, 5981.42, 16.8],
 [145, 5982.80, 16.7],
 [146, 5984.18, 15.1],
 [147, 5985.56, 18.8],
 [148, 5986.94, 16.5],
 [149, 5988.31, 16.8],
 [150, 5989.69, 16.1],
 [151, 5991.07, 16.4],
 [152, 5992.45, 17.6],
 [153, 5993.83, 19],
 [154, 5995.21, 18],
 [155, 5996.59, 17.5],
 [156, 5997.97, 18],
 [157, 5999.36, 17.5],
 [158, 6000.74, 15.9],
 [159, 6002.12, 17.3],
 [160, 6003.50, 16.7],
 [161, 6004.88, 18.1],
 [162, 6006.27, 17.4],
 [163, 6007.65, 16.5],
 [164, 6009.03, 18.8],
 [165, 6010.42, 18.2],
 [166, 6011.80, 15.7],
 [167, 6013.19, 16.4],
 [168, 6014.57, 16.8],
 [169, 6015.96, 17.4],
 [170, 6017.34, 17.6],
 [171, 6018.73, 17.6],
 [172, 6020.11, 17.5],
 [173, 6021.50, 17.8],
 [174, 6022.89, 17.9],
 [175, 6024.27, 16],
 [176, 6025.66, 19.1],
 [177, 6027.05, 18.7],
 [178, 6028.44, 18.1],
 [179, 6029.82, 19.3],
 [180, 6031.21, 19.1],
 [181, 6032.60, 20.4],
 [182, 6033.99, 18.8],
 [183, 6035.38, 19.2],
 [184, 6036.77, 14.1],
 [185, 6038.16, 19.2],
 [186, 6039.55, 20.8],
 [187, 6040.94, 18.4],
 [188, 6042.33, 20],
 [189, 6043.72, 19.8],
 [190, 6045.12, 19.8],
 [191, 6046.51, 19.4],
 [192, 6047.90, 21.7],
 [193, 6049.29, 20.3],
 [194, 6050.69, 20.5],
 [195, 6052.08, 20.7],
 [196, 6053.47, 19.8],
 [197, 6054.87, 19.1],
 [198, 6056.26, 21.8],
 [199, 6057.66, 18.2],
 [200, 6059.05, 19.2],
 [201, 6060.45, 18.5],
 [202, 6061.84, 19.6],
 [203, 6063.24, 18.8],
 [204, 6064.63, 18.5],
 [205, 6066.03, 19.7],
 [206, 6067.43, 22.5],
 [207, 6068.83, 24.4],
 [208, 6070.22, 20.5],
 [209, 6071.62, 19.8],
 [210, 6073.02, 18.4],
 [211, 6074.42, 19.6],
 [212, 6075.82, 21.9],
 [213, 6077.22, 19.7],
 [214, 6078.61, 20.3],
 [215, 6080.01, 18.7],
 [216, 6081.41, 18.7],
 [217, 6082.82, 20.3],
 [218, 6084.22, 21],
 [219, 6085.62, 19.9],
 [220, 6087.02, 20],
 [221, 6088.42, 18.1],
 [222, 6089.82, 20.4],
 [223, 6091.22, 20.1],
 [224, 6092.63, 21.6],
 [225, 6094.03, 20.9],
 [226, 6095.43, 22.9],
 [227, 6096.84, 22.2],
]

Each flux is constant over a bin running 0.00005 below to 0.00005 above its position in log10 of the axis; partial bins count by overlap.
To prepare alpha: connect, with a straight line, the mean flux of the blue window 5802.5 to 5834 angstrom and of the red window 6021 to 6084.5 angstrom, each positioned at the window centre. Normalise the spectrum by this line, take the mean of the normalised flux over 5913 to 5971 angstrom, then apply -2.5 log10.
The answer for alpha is 0.33 mag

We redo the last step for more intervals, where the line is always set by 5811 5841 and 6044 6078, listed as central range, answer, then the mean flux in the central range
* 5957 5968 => 0.39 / 13.8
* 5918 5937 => 0.40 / 13.7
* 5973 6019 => 0.17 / 17.1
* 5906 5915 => 0.50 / 12.4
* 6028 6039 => 0.08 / 18.6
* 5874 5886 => 0.50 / 12.4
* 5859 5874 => 0.26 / 15.4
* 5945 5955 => 0.25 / 15.7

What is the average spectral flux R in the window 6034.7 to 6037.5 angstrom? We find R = 16.7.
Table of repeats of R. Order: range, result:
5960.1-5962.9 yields 13.6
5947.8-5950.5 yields 13.6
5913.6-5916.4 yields 12.9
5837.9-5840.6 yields 20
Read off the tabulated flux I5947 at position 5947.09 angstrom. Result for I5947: 15.5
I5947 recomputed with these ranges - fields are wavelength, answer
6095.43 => 22.9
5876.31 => 14.6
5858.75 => 17.4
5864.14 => 15.6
